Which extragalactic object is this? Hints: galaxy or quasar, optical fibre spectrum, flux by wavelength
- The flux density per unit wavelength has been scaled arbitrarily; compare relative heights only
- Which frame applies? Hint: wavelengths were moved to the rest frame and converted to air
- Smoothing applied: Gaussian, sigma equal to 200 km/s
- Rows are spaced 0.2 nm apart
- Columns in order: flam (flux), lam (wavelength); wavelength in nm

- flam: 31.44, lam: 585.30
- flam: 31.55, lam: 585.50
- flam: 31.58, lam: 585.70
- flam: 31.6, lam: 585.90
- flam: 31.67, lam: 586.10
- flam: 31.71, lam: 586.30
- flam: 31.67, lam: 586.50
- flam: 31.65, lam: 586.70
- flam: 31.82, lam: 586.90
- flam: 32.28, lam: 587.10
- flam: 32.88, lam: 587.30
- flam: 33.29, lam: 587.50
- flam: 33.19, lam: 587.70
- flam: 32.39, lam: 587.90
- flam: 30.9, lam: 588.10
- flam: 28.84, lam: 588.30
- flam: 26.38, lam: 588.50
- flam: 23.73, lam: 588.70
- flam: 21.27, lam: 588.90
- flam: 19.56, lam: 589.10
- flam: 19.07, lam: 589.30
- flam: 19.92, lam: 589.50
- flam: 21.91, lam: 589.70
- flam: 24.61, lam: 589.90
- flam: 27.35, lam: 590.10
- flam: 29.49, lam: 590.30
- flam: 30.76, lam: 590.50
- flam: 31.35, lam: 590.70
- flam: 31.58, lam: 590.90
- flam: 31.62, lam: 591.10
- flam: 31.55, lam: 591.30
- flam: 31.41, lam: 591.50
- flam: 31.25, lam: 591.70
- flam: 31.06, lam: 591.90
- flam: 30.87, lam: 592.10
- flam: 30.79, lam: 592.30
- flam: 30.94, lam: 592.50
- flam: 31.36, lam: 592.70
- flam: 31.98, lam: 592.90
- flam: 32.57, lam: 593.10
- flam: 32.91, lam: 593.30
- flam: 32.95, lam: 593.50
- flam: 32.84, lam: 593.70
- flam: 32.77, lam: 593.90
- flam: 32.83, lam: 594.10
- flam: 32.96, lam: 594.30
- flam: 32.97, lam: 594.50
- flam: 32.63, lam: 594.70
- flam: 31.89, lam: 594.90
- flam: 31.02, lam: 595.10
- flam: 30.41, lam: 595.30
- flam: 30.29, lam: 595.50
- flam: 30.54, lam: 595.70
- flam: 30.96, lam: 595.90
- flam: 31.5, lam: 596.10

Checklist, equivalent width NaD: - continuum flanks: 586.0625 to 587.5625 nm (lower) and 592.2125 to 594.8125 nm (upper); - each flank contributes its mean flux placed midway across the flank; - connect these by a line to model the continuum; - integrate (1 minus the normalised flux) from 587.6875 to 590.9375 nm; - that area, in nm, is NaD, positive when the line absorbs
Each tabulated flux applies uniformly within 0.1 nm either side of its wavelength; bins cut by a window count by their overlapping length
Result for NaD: 0.59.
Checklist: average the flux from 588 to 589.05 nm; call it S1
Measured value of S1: 25.9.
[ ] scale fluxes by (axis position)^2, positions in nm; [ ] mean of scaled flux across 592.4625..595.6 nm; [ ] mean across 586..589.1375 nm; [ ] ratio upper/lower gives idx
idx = 1.10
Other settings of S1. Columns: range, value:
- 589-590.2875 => 22.6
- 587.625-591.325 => 27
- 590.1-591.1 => 30.5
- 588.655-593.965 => 28.8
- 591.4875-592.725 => 31.1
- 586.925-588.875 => 30.1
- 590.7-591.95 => 31.4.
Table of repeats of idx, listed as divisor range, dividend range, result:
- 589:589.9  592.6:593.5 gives 1.59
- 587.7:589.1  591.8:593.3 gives 1.18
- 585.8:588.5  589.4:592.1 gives 0.92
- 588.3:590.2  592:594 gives 1.41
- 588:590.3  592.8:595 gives 1.37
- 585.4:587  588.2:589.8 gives 0.72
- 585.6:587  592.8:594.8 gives 1.06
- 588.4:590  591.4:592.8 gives 1.42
